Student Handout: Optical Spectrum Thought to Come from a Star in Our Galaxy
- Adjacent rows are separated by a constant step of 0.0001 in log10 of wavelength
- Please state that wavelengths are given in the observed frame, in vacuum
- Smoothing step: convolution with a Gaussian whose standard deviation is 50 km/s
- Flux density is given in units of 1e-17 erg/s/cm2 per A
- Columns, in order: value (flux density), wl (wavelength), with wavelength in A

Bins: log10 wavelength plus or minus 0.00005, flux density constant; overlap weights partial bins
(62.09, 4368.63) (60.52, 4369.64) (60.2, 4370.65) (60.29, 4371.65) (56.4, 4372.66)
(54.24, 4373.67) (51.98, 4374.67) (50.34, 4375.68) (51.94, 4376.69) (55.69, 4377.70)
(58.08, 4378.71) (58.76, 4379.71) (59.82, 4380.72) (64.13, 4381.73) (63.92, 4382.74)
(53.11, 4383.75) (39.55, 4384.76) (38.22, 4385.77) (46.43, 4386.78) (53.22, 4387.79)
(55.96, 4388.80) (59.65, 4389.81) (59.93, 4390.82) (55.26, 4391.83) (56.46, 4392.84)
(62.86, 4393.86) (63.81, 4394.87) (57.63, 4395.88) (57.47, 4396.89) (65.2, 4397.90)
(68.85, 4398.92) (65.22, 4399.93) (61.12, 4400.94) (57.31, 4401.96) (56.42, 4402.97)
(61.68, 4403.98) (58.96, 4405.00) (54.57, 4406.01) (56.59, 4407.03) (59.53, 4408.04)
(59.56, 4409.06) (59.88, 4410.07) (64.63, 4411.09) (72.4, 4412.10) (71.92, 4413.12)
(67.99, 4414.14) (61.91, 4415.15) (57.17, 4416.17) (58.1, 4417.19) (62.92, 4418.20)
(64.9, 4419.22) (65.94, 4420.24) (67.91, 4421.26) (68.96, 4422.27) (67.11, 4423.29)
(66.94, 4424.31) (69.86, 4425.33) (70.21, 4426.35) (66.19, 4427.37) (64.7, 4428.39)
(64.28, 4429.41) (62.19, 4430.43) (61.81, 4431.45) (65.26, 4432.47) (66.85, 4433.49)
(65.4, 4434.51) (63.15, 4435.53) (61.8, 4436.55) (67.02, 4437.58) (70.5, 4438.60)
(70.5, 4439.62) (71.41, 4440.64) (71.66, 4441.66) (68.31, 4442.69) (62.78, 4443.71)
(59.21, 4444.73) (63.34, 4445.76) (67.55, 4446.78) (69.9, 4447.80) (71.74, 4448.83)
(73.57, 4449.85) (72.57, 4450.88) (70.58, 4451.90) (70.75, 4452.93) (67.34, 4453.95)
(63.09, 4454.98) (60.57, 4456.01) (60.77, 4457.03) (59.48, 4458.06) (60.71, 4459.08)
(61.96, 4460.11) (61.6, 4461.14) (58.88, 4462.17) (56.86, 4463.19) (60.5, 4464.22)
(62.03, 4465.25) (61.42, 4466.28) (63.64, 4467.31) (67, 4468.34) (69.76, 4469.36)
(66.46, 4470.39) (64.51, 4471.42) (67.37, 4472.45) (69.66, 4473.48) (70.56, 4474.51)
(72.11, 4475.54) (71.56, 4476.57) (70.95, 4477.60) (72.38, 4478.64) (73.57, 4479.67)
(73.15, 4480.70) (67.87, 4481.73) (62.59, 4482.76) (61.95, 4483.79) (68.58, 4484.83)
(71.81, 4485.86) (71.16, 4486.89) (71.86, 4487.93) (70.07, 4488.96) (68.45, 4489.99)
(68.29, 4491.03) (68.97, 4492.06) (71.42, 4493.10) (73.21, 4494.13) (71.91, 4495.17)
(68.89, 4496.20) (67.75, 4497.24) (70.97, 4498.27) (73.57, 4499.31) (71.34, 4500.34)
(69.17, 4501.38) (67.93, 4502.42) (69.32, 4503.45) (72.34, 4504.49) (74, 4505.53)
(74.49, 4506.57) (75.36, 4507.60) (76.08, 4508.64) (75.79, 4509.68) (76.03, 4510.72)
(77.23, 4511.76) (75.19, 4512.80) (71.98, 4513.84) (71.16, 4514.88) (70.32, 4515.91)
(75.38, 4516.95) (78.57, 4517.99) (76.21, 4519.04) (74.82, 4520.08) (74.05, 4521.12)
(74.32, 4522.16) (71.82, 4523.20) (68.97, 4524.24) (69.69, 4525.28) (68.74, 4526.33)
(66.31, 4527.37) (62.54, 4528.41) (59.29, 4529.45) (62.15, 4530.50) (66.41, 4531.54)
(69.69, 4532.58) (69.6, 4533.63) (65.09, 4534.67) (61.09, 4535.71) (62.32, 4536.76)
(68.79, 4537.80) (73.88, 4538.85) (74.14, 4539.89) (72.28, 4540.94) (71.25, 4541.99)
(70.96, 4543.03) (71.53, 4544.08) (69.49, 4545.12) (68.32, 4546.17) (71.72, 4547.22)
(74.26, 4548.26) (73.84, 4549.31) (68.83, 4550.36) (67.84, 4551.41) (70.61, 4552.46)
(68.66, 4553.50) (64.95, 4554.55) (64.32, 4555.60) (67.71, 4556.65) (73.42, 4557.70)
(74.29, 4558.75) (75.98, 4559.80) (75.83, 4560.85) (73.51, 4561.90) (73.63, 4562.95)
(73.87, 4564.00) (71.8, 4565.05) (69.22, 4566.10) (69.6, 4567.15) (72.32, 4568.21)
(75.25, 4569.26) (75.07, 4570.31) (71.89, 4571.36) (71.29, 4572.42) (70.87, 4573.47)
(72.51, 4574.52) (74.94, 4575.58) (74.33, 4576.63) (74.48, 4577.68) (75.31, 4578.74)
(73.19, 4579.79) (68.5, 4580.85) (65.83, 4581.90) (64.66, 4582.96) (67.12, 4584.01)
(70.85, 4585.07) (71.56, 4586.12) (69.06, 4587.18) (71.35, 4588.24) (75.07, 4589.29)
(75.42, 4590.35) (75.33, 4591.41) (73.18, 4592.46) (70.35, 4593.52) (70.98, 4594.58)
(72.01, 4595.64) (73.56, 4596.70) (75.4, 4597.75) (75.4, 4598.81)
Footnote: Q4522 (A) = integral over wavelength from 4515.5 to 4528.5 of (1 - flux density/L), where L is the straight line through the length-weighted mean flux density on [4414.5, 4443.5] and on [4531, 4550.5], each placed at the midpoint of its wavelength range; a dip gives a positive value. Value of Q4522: -0.6 A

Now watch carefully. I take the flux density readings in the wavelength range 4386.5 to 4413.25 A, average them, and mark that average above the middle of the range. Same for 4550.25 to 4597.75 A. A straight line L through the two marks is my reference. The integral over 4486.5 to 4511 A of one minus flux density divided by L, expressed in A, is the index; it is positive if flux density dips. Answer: -1.8 A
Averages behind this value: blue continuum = 60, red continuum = 71.6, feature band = 71.5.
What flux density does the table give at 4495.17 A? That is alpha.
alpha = 71.91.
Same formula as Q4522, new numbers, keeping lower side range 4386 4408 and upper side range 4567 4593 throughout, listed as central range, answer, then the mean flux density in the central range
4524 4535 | 0.3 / 66.2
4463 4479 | -0.7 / 66.8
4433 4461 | -1.9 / 66.3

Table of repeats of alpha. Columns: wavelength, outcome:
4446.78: 67.55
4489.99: 68.45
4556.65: 67.71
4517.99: 78.57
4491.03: 68.29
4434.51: 65.4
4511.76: 77.23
